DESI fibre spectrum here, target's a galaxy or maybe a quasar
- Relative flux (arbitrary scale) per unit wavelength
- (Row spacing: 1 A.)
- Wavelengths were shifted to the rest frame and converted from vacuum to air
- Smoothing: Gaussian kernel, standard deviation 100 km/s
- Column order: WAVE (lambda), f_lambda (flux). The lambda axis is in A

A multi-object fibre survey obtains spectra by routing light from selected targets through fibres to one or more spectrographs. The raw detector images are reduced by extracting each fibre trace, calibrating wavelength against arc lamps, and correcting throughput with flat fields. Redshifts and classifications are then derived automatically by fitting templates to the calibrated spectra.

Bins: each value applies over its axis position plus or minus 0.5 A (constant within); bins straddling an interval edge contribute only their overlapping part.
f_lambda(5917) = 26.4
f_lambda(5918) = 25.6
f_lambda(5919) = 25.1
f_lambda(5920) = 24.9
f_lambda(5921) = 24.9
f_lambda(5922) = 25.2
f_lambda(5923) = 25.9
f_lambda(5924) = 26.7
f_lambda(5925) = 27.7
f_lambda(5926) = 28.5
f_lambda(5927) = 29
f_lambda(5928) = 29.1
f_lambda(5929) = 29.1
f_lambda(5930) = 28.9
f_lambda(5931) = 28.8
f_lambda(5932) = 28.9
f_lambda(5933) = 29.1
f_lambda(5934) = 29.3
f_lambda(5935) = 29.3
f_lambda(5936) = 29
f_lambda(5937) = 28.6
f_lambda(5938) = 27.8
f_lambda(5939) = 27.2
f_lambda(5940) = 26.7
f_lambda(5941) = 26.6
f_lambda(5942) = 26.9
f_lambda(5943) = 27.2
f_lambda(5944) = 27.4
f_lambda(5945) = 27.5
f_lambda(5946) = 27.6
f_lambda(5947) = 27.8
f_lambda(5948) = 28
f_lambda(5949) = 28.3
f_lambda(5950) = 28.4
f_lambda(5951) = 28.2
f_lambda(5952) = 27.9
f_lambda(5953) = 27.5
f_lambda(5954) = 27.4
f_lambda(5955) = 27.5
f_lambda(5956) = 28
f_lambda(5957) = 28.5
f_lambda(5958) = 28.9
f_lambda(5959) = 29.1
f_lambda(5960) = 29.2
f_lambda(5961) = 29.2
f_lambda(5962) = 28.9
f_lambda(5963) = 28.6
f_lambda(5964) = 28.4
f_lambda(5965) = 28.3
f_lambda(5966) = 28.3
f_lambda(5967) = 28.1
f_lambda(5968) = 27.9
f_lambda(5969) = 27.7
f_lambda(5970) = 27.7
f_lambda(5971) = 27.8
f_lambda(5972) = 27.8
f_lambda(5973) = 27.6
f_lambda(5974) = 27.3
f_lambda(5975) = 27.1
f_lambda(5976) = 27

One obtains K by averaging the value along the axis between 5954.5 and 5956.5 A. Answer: 27.8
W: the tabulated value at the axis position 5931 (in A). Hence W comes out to 28.8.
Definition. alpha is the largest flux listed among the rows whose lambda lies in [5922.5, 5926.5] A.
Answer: 28.5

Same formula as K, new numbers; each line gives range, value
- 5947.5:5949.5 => 28.1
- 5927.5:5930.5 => 29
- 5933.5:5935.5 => 29.3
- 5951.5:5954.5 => 27.6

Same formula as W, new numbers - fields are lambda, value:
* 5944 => 27.4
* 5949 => 28.3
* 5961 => 29.2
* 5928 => 29.1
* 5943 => 27.2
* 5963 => 28.6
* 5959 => 29.1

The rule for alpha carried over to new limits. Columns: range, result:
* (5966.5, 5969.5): 28.1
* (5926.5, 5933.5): 29.1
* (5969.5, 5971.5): 27.8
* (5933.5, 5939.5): 29.3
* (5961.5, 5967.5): 28.9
